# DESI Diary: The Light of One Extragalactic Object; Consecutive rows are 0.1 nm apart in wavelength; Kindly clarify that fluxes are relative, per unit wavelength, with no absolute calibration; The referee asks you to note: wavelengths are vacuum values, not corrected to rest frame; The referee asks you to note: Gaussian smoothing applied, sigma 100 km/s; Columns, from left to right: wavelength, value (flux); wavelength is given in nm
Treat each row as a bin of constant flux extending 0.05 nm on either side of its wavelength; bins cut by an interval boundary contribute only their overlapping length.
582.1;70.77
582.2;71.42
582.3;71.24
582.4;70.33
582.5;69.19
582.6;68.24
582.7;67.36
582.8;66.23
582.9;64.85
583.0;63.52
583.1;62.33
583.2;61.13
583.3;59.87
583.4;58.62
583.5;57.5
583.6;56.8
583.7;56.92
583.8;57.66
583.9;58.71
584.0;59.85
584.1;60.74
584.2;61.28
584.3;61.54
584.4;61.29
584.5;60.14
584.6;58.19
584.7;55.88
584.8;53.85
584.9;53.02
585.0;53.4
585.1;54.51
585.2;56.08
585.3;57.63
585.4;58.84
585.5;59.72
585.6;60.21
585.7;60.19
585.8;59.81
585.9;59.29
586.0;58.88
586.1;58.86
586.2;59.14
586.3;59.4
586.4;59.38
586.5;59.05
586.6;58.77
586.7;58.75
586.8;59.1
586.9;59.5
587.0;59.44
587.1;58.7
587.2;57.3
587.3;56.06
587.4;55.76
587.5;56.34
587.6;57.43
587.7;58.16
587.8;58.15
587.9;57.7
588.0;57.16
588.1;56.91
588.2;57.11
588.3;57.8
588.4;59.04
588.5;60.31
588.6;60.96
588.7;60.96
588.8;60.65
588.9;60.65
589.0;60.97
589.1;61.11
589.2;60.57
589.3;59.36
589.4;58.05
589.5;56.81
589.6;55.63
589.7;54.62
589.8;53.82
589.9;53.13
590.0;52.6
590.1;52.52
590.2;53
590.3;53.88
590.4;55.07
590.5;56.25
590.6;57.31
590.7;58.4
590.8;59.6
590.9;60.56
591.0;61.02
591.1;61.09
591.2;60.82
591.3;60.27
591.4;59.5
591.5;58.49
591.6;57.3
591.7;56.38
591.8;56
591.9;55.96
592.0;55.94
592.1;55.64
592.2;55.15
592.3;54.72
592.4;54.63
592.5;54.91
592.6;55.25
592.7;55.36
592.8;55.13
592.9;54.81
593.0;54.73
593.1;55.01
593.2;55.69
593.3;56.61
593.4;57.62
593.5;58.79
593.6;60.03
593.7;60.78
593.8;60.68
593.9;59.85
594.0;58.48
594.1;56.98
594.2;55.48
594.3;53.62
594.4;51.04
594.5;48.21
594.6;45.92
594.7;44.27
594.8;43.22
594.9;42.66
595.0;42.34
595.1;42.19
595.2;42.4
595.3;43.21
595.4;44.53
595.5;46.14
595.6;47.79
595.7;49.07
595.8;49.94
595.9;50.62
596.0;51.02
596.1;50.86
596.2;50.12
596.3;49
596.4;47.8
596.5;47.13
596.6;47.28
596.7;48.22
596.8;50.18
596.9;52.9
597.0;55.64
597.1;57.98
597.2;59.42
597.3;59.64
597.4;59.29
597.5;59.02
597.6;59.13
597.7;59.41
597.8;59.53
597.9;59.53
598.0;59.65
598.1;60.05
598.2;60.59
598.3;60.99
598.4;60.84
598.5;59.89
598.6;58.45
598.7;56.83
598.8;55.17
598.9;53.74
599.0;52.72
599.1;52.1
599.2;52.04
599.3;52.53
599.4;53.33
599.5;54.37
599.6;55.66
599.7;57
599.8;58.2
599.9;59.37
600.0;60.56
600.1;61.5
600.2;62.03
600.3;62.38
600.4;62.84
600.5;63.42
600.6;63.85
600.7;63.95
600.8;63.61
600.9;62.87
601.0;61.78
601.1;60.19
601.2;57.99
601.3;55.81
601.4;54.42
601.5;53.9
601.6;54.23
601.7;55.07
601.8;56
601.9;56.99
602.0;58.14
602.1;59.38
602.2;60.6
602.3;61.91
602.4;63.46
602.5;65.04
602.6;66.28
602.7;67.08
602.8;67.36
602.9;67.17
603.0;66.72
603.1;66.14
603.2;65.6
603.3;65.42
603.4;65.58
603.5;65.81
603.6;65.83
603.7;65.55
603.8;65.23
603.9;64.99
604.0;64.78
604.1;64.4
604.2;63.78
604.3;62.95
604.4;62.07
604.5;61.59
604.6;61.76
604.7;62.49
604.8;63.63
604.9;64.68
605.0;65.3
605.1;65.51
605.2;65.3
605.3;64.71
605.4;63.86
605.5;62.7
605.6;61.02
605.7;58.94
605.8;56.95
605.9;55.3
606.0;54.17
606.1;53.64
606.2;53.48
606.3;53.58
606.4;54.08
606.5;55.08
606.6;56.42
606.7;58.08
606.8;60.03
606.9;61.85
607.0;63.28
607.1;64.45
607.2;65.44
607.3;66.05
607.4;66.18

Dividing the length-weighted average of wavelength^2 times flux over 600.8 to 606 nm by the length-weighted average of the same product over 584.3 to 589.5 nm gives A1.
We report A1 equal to 1.1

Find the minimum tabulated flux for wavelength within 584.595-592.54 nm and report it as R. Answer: 52.52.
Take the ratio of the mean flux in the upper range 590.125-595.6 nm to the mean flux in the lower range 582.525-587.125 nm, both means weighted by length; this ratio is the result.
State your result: 0.91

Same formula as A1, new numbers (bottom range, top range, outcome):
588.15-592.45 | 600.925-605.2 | 1.13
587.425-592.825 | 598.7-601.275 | 1.05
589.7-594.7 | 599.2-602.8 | 1.09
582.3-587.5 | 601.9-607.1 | 1.11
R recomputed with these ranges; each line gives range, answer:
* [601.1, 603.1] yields 53.9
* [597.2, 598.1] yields 59.02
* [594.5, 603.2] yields 42.19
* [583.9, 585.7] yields 53.02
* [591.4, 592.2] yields 55.15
